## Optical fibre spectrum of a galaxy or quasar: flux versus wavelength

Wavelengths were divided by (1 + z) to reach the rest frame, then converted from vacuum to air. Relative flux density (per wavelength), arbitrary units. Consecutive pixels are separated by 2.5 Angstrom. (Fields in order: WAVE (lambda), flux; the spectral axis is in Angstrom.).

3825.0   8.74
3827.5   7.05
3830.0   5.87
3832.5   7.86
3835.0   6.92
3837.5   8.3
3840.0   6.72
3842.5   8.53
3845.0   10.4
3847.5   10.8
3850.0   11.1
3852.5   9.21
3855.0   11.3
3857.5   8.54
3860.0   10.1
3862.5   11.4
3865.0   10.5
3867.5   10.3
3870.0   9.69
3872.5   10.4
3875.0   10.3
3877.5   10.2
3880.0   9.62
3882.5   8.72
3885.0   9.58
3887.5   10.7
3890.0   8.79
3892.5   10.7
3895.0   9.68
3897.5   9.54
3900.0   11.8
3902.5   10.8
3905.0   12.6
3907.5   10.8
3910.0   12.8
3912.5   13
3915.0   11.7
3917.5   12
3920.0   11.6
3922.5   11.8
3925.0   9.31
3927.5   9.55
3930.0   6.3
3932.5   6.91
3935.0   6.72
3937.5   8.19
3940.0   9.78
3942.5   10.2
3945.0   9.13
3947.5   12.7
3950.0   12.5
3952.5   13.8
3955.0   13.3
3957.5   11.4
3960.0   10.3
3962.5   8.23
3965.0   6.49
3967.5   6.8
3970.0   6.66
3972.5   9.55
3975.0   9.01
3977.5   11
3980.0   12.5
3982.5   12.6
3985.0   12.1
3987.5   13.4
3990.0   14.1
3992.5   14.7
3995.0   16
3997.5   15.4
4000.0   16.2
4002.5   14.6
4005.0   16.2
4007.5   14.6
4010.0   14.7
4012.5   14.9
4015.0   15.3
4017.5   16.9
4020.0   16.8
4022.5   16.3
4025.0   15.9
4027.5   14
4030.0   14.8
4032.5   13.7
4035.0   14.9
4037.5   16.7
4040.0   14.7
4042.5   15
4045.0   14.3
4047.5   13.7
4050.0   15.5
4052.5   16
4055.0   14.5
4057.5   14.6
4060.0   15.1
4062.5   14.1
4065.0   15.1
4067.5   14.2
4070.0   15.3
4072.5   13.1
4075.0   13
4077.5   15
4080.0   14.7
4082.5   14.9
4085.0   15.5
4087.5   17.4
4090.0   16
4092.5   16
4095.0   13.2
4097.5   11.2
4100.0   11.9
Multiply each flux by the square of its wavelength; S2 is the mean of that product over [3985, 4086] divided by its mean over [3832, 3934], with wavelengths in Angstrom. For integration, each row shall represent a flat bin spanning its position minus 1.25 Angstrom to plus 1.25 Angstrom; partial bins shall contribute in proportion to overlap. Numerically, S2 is 1.6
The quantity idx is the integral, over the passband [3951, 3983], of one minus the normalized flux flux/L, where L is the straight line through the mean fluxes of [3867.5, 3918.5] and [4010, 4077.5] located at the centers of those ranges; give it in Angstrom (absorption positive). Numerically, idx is 6.7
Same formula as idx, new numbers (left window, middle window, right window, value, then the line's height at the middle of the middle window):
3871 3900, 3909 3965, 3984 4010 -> 7.79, 12.2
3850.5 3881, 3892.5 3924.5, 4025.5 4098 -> -0.75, 11.2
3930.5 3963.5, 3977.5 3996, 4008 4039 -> -0.74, 12.9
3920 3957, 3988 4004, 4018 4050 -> -2.41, 13.1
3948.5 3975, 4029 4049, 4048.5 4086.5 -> -1.98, 13.4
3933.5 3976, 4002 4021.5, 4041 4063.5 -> -4.46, 12.7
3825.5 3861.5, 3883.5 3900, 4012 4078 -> 0.47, 10.3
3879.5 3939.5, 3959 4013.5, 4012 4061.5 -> 4.19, 13.2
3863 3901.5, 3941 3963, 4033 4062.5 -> 1.35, 12.1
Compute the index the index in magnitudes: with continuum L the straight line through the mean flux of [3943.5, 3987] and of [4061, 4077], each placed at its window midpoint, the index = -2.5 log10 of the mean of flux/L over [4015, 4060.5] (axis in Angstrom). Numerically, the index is -0.16 mag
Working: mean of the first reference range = 10.5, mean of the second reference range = 14.2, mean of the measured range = 15.2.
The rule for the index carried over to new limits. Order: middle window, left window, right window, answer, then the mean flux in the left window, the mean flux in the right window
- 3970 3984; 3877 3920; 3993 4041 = 0.29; 10.8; 15.4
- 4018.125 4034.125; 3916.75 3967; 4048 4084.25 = -0.17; 9.94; 14.6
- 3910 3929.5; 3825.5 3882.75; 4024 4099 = -0.02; 9.3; 14.7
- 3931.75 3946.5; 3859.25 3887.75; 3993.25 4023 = 0.43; 10.1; 15.6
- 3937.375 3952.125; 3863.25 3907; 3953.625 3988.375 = -0.06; 10.3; 10.2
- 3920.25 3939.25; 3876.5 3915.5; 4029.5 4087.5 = 0.32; 10.7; 14.8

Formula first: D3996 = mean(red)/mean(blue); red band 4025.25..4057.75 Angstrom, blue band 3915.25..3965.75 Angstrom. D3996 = 1.47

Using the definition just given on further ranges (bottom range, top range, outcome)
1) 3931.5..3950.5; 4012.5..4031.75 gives 1.65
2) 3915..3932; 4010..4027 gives 1.57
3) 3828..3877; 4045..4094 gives 1.59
